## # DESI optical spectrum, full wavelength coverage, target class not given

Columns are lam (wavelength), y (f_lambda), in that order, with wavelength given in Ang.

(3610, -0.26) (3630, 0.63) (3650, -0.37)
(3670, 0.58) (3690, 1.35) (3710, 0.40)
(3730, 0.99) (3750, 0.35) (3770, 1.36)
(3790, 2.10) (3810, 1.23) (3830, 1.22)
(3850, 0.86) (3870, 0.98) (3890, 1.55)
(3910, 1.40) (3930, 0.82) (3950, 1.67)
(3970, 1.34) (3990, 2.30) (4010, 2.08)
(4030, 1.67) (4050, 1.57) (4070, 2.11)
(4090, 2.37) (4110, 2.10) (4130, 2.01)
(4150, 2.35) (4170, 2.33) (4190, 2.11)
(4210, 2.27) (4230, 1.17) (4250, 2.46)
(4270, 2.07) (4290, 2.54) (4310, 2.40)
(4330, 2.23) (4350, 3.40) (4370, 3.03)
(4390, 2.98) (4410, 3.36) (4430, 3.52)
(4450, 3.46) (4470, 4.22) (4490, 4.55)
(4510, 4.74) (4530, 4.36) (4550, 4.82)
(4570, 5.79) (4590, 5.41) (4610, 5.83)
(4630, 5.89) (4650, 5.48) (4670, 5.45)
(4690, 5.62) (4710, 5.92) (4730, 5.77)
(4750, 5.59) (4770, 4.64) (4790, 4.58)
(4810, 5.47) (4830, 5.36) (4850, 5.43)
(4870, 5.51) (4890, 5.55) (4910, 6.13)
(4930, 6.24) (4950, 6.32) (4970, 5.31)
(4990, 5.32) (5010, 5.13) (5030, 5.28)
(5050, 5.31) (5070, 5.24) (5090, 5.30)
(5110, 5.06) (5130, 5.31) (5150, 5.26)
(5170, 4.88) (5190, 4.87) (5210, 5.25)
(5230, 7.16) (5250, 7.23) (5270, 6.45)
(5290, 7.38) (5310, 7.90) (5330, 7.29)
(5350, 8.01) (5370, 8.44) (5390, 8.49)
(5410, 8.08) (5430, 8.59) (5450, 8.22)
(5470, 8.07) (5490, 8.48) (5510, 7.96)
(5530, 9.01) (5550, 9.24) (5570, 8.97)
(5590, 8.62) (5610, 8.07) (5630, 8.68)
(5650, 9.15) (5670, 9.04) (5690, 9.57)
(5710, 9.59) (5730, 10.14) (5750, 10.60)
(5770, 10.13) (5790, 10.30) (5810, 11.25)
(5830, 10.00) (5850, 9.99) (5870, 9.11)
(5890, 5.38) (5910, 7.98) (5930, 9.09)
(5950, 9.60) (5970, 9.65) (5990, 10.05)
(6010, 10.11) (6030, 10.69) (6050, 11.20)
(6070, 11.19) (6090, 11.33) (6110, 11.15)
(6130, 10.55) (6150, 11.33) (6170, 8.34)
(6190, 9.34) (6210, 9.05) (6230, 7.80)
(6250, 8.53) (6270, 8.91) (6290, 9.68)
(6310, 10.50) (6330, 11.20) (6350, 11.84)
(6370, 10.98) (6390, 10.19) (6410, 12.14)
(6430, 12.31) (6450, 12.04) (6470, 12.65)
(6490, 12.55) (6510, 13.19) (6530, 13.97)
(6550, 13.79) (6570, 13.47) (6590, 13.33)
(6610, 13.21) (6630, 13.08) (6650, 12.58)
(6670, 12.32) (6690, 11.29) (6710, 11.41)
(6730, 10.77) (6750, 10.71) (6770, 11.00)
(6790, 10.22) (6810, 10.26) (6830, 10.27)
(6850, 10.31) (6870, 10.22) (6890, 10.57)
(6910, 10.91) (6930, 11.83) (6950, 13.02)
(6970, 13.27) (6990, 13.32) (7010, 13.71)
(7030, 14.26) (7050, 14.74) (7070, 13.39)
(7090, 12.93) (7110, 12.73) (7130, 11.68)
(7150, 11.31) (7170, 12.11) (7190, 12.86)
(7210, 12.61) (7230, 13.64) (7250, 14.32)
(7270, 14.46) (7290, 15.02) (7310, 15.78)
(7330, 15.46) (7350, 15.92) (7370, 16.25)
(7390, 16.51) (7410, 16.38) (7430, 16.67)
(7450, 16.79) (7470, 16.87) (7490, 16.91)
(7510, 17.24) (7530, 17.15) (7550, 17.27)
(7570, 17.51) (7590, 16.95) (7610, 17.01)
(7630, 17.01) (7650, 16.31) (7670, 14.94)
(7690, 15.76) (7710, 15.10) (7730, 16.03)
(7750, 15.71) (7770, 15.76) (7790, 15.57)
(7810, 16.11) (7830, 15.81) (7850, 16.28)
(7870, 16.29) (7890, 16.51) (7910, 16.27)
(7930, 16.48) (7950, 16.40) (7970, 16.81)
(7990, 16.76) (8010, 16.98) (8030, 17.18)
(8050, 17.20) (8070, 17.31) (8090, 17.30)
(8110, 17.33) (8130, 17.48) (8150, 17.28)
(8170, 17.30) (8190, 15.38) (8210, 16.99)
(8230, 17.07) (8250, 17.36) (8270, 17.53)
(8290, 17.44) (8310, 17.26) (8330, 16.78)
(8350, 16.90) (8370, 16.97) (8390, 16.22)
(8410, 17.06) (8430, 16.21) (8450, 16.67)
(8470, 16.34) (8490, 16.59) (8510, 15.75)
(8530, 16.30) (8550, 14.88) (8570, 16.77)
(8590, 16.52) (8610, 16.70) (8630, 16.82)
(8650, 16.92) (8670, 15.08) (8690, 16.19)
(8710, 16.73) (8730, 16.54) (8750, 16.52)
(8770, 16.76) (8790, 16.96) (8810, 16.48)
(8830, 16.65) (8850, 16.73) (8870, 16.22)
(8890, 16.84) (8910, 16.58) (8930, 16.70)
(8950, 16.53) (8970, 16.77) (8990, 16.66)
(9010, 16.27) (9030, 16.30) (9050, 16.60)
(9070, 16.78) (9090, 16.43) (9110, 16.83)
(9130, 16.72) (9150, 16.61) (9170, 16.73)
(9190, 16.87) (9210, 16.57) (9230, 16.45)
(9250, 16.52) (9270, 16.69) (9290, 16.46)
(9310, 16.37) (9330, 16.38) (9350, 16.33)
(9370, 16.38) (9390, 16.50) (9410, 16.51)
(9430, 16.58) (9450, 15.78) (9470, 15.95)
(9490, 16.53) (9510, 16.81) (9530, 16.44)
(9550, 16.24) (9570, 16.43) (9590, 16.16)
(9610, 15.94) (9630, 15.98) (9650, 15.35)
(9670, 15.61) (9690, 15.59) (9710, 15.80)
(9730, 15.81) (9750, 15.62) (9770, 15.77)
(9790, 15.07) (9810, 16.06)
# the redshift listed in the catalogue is 0.000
